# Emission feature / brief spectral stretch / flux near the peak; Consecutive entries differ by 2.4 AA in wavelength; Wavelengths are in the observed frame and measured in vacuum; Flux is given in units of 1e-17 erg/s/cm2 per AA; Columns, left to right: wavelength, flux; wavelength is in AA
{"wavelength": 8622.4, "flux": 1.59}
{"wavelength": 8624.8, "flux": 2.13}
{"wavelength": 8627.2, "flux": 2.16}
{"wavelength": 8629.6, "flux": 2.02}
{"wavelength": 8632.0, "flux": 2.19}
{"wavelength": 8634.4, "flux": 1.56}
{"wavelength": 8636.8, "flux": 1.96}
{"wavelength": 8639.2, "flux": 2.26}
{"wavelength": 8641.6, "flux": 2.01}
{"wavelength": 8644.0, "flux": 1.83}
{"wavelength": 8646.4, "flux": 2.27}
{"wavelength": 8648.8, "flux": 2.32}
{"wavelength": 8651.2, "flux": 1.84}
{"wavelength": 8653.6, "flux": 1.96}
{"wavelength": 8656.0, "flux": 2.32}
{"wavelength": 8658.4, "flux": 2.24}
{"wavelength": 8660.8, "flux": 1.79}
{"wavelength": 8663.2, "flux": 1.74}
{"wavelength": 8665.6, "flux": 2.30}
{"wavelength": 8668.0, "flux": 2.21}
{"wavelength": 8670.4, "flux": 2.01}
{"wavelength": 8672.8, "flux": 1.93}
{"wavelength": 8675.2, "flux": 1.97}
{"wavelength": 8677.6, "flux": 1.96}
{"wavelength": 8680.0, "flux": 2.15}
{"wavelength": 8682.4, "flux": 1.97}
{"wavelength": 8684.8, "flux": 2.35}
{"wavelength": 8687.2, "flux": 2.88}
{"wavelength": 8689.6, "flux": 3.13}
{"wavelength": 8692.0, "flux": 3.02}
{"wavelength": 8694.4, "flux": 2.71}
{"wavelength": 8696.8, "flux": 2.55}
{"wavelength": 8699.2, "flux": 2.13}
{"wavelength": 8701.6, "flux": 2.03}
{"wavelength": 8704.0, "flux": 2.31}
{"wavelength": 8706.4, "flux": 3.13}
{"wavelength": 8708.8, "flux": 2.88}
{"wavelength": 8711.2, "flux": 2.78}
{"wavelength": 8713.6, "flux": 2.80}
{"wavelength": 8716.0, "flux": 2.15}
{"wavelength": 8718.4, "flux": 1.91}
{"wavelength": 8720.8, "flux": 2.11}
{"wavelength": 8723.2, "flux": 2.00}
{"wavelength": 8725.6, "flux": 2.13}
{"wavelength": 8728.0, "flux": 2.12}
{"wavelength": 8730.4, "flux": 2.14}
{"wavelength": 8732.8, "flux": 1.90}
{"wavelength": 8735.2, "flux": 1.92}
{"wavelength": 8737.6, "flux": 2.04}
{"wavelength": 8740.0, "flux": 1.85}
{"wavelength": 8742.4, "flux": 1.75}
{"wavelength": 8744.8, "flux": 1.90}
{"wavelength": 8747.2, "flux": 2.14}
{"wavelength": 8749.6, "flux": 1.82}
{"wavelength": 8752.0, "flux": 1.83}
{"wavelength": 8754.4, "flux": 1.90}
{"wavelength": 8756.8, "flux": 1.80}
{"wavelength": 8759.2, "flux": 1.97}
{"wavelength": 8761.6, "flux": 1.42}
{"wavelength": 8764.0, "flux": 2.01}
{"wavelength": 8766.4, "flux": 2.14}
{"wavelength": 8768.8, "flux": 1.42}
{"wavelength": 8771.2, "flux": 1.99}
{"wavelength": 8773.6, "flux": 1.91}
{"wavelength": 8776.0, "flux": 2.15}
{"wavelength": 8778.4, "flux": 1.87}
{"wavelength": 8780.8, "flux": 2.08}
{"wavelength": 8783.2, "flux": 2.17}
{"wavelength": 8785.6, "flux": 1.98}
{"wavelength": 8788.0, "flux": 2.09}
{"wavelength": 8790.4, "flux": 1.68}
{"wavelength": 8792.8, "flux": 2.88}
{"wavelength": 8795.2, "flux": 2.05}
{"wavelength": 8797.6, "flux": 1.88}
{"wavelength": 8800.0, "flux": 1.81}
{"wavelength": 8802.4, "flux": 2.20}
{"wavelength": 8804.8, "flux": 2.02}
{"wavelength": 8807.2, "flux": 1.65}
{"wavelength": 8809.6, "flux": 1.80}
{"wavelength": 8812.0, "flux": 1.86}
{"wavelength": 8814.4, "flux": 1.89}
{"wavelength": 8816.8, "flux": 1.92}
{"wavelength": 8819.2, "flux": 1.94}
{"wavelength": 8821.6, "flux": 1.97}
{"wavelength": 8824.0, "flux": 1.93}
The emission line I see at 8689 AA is [S II] 6716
